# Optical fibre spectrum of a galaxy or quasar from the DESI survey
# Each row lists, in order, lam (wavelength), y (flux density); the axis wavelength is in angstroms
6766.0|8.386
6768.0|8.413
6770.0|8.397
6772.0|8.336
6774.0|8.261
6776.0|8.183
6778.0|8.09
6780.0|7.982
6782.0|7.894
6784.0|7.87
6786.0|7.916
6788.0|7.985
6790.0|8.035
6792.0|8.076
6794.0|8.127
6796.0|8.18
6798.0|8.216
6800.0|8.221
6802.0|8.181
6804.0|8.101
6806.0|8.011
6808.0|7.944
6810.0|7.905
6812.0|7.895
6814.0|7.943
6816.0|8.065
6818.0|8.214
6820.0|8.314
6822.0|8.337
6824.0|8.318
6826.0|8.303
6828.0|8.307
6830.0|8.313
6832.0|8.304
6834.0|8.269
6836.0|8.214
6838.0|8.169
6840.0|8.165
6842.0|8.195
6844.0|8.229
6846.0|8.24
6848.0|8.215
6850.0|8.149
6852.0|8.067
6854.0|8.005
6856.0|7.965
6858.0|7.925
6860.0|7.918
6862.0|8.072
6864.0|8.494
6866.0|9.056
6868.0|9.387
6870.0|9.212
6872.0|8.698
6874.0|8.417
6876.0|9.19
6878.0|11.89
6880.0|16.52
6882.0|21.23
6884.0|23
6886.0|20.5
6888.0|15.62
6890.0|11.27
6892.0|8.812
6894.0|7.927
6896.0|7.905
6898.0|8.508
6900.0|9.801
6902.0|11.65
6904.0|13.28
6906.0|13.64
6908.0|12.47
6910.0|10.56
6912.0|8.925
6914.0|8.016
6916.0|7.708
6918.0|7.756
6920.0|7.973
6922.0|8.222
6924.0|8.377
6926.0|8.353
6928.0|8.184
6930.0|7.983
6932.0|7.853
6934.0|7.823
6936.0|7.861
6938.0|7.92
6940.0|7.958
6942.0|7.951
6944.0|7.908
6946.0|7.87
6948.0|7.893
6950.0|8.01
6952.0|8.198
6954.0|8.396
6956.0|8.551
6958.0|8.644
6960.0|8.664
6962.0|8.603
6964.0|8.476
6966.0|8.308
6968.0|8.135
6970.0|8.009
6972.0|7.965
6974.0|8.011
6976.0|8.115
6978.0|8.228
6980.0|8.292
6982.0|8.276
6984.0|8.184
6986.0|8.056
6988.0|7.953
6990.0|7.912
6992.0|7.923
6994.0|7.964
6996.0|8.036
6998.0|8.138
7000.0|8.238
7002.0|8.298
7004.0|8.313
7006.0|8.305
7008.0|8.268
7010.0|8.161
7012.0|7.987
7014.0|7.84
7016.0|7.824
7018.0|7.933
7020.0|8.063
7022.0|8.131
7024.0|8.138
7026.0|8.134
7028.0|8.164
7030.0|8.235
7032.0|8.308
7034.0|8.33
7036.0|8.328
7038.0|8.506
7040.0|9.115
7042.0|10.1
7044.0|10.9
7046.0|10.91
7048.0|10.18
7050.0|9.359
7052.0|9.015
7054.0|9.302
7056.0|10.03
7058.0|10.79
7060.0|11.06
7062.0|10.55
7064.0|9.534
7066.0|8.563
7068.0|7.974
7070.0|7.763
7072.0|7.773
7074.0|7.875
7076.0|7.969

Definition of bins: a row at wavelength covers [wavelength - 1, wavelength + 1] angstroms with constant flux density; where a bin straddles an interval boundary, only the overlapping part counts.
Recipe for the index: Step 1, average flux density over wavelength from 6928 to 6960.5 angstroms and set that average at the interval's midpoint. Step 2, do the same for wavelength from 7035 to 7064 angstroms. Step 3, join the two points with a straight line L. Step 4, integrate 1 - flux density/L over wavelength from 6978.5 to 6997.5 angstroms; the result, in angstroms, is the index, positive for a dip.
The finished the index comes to 1.6 angstroms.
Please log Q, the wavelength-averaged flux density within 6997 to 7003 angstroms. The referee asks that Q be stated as 8.22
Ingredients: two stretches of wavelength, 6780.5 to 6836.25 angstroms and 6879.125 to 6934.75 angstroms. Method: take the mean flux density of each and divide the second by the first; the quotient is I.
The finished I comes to 1.4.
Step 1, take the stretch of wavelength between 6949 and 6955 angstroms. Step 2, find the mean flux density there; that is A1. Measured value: 8.2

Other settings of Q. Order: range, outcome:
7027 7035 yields 8.26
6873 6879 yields 9.83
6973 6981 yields 8.16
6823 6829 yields 8.31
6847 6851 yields 8.18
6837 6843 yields 8.18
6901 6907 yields 12.9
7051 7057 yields 9.45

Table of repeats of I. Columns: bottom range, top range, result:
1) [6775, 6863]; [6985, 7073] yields 1.07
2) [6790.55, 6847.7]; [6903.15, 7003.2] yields 1.04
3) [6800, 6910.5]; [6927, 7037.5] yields 0.83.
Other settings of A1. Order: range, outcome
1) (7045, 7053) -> 9.87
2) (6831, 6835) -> 8.29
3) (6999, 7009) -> 8.28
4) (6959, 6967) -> 8.51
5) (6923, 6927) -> 8.37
